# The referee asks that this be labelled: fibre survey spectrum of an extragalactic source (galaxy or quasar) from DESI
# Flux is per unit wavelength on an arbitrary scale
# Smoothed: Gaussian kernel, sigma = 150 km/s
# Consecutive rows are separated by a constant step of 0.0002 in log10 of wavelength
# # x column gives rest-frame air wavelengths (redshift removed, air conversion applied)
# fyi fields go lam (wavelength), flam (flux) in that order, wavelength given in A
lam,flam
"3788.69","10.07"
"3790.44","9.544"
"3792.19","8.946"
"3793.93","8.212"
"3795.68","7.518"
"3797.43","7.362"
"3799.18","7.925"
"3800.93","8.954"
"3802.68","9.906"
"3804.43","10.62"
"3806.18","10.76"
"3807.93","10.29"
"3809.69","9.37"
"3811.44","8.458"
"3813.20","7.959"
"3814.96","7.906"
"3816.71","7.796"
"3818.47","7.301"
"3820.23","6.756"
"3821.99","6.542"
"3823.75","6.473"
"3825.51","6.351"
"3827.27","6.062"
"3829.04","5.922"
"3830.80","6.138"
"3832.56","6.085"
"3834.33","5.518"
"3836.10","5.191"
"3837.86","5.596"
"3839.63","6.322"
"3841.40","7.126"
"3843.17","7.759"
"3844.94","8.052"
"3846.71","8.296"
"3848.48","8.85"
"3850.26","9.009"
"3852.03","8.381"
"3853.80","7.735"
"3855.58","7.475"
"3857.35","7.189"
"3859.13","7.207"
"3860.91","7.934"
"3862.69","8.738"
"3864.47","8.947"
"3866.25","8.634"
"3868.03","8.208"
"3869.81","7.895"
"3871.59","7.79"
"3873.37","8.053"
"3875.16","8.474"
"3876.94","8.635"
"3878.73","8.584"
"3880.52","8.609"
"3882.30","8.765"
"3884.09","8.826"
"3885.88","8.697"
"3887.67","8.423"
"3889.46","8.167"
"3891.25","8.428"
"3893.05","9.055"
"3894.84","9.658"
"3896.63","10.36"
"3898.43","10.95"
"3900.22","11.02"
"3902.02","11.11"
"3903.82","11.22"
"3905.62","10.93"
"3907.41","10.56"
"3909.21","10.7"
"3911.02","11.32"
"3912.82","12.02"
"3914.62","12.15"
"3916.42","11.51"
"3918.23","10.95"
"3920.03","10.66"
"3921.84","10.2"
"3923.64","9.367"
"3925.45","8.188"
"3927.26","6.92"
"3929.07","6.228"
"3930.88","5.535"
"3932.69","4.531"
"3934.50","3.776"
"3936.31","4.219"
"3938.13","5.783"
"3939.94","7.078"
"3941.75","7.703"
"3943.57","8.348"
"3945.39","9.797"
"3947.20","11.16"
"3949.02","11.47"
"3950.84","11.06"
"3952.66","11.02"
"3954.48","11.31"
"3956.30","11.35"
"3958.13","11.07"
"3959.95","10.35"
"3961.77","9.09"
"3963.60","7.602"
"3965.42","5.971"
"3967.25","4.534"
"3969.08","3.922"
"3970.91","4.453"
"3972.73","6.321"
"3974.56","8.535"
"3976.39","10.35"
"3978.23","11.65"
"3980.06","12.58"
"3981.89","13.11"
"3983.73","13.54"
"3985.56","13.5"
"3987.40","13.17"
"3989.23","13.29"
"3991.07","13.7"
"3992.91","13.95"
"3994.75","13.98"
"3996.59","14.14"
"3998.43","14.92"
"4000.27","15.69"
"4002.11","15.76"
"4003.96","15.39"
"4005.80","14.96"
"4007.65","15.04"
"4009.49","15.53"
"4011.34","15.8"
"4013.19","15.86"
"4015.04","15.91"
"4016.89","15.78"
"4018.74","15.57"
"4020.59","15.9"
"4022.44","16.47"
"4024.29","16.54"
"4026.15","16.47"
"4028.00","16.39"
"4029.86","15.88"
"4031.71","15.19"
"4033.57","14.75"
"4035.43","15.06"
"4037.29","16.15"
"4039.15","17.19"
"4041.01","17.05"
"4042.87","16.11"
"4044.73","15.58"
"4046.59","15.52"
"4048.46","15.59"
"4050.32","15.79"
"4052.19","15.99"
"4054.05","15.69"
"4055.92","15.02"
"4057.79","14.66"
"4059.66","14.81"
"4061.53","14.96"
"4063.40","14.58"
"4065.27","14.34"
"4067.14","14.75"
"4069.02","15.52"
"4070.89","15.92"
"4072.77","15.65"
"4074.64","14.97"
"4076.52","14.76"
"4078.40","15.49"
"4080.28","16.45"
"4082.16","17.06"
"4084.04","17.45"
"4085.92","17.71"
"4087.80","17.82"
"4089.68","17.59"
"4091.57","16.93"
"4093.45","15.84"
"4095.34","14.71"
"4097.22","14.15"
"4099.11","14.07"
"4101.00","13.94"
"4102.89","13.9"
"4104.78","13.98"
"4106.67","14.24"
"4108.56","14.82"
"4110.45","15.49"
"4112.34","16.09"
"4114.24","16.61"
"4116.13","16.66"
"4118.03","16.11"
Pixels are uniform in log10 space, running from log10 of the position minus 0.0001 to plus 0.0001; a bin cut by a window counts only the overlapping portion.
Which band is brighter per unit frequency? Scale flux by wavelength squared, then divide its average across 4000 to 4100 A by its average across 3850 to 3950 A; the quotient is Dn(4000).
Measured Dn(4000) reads 1.9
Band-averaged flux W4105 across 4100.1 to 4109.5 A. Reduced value 14.2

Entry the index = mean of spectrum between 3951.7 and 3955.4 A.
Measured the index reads 11.2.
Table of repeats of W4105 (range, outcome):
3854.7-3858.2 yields 7.35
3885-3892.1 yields 8.43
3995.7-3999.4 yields 14.6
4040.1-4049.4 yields 16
